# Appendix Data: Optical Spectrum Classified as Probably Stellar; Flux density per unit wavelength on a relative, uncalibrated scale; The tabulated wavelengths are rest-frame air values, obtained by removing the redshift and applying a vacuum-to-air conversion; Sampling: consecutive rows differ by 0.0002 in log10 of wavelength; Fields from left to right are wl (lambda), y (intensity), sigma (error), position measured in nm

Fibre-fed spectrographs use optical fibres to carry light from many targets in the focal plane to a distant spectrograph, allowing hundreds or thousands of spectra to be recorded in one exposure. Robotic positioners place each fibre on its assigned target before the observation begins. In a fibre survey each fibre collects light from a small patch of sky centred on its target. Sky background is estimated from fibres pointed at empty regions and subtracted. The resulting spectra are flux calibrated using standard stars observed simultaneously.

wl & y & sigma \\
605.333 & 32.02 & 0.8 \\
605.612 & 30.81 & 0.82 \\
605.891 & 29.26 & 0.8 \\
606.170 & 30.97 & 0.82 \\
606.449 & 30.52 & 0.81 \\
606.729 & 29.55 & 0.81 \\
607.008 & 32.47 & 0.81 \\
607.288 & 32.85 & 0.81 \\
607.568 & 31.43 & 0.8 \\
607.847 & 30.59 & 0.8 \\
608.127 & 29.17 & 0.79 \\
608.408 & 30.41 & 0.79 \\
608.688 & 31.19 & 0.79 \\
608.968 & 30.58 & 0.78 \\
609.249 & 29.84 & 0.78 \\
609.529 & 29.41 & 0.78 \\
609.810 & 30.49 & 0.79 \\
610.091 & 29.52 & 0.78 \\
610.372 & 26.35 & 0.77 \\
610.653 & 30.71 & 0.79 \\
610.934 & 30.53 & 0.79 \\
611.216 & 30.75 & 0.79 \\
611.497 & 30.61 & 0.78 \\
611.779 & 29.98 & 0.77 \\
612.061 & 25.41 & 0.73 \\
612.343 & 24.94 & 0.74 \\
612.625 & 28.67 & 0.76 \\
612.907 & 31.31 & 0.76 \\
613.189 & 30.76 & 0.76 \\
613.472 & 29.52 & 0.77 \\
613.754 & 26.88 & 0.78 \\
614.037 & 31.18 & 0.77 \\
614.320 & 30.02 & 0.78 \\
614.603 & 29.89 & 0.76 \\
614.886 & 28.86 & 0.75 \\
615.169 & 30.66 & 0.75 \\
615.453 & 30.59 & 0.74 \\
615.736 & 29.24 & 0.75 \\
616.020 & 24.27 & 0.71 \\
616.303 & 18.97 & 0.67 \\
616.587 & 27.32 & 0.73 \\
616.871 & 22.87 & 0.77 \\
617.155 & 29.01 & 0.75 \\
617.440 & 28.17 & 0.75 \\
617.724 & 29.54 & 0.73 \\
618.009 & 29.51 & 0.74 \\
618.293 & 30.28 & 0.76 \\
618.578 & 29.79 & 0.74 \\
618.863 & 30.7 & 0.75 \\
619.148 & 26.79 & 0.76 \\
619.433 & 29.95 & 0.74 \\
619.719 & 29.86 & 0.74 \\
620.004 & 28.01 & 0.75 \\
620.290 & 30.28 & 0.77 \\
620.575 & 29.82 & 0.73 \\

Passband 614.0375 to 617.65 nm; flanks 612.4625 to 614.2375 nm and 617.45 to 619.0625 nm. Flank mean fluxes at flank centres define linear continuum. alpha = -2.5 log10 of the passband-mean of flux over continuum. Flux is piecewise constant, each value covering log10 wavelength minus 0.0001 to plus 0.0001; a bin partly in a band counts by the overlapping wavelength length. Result 0.08 mag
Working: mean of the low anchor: 29.7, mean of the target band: 27.7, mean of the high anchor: 29.7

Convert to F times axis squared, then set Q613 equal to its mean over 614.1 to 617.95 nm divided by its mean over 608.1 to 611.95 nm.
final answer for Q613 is 0.94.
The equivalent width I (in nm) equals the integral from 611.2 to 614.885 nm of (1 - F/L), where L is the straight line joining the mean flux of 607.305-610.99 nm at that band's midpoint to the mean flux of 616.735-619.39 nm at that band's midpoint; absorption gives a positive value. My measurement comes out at 0.03 nm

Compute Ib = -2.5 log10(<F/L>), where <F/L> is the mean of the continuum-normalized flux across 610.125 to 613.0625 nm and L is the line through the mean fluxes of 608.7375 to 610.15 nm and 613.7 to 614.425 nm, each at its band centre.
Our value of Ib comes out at 0.03 mag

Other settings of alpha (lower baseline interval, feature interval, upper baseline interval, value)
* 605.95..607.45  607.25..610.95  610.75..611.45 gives 0.03 mag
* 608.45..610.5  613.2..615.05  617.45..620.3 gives 0.00 mag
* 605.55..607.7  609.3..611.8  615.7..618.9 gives -0.01 mag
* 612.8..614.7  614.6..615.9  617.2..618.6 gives 0.00 mag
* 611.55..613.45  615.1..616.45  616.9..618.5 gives 0.09 mag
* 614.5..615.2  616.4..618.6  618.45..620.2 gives 0.05 mag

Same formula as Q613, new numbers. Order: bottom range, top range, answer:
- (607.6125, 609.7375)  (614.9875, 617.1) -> 0.90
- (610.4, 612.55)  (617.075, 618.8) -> 1.04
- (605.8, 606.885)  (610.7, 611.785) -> 1.03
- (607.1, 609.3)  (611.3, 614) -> 0.95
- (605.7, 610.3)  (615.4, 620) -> 0.95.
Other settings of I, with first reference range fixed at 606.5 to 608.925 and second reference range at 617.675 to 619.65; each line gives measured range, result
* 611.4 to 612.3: 0.07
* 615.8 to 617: 0.24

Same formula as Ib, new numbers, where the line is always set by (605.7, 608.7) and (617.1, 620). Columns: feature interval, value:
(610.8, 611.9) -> -0.01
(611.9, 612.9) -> 0.11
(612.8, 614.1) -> 0.00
